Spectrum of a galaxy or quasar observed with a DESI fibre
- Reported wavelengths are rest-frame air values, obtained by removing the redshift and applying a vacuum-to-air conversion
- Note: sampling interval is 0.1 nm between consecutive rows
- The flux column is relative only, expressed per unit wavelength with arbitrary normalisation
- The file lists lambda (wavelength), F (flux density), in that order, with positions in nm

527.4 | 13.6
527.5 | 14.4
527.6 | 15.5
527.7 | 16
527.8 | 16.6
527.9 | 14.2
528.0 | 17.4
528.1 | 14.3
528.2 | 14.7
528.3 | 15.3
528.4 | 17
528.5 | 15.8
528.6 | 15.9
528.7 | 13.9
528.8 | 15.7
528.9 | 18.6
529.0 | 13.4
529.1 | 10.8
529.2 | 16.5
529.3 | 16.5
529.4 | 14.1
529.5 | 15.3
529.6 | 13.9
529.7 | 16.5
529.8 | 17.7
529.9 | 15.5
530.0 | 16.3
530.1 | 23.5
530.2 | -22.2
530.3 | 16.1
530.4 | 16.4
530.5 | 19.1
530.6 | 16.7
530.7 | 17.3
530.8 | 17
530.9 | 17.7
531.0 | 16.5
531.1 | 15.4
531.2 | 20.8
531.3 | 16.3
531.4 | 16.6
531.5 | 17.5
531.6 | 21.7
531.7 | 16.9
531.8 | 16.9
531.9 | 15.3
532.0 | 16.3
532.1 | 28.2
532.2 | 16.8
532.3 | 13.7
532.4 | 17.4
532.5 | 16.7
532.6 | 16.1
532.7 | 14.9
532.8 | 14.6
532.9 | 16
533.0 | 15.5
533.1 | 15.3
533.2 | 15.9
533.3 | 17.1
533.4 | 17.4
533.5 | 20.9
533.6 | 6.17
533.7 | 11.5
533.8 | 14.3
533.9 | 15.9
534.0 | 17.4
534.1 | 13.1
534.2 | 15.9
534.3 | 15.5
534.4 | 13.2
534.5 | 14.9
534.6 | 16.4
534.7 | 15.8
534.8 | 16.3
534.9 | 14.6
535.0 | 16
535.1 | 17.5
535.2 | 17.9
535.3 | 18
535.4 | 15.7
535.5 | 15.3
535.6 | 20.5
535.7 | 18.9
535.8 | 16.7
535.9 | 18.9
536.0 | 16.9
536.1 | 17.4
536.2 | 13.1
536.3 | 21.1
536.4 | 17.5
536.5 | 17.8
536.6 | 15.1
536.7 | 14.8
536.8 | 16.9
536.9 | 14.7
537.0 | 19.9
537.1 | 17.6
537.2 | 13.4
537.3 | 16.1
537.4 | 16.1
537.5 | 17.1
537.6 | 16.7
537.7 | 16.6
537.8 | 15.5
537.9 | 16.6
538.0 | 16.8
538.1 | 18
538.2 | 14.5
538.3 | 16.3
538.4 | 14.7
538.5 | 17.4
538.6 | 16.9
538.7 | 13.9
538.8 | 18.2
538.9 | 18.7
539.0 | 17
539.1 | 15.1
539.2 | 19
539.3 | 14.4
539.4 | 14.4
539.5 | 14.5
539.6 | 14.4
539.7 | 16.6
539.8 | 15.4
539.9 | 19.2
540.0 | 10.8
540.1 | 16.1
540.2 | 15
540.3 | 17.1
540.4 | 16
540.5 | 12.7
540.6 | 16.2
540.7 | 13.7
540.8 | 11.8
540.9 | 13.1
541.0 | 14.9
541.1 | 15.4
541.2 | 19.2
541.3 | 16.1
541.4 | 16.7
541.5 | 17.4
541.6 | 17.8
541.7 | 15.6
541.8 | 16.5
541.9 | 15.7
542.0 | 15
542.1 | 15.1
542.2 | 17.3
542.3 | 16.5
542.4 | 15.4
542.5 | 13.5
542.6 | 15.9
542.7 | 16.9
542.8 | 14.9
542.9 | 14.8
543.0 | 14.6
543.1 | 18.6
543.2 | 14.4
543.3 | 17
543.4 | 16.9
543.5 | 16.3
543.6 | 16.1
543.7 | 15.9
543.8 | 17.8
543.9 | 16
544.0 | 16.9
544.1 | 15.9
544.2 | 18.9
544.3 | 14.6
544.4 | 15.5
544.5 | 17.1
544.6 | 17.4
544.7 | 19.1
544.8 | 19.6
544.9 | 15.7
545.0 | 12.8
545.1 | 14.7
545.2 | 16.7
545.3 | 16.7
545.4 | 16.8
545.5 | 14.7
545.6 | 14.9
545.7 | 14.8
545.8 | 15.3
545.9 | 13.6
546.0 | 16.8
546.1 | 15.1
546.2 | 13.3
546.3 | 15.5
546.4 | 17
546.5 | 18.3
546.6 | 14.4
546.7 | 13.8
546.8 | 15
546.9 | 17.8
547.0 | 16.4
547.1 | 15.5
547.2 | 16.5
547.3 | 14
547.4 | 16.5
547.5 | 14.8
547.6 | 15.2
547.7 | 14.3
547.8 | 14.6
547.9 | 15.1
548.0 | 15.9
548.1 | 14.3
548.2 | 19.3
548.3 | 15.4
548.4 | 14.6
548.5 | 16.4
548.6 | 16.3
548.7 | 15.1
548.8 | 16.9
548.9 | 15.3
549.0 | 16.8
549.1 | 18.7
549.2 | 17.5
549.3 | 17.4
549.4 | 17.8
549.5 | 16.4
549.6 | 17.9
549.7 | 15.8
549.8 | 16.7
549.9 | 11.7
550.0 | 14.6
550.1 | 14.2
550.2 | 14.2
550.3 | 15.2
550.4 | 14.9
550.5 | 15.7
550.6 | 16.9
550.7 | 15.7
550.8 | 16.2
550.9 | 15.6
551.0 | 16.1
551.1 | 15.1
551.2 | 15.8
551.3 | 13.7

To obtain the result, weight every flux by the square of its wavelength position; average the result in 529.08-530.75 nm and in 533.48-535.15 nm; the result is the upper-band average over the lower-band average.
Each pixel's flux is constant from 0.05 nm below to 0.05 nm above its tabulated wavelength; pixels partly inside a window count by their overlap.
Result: 1.1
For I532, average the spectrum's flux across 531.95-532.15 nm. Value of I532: 22.2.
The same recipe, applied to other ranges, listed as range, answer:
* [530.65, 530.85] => 17.2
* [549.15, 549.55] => 17.3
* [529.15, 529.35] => 16.5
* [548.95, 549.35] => 17.6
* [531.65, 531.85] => 16.9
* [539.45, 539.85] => 15.2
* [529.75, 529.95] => 16.6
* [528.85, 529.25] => 14.8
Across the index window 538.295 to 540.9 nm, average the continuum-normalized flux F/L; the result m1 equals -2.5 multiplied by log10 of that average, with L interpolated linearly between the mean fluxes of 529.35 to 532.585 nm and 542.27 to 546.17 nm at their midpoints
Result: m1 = 0.034 mag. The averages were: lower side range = 16.1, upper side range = 16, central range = 15.5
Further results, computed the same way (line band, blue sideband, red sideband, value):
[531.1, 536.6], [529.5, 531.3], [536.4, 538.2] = -0.06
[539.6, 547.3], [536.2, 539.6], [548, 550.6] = 0.02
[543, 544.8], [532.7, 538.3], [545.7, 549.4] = -0.06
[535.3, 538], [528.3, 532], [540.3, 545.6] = -0.07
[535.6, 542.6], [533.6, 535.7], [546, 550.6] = -0.03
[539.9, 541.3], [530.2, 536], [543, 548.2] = 0.07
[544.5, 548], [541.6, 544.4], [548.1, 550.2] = 0.03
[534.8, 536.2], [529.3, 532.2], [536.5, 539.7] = -0.06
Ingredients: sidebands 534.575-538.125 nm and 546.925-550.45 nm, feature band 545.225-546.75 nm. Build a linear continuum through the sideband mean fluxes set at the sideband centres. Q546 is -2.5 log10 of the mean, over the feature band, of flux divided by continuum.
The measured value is 0.04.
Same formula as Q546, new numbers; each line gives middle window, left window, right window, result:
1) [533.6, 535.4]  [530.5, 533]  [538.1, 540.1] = 0.10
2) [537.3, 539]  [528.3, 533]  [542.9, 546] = -0.03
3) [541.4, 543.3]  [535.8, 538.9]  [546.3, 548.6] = 0.01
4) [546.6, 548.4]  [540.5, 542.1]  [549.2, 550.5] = 0.01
